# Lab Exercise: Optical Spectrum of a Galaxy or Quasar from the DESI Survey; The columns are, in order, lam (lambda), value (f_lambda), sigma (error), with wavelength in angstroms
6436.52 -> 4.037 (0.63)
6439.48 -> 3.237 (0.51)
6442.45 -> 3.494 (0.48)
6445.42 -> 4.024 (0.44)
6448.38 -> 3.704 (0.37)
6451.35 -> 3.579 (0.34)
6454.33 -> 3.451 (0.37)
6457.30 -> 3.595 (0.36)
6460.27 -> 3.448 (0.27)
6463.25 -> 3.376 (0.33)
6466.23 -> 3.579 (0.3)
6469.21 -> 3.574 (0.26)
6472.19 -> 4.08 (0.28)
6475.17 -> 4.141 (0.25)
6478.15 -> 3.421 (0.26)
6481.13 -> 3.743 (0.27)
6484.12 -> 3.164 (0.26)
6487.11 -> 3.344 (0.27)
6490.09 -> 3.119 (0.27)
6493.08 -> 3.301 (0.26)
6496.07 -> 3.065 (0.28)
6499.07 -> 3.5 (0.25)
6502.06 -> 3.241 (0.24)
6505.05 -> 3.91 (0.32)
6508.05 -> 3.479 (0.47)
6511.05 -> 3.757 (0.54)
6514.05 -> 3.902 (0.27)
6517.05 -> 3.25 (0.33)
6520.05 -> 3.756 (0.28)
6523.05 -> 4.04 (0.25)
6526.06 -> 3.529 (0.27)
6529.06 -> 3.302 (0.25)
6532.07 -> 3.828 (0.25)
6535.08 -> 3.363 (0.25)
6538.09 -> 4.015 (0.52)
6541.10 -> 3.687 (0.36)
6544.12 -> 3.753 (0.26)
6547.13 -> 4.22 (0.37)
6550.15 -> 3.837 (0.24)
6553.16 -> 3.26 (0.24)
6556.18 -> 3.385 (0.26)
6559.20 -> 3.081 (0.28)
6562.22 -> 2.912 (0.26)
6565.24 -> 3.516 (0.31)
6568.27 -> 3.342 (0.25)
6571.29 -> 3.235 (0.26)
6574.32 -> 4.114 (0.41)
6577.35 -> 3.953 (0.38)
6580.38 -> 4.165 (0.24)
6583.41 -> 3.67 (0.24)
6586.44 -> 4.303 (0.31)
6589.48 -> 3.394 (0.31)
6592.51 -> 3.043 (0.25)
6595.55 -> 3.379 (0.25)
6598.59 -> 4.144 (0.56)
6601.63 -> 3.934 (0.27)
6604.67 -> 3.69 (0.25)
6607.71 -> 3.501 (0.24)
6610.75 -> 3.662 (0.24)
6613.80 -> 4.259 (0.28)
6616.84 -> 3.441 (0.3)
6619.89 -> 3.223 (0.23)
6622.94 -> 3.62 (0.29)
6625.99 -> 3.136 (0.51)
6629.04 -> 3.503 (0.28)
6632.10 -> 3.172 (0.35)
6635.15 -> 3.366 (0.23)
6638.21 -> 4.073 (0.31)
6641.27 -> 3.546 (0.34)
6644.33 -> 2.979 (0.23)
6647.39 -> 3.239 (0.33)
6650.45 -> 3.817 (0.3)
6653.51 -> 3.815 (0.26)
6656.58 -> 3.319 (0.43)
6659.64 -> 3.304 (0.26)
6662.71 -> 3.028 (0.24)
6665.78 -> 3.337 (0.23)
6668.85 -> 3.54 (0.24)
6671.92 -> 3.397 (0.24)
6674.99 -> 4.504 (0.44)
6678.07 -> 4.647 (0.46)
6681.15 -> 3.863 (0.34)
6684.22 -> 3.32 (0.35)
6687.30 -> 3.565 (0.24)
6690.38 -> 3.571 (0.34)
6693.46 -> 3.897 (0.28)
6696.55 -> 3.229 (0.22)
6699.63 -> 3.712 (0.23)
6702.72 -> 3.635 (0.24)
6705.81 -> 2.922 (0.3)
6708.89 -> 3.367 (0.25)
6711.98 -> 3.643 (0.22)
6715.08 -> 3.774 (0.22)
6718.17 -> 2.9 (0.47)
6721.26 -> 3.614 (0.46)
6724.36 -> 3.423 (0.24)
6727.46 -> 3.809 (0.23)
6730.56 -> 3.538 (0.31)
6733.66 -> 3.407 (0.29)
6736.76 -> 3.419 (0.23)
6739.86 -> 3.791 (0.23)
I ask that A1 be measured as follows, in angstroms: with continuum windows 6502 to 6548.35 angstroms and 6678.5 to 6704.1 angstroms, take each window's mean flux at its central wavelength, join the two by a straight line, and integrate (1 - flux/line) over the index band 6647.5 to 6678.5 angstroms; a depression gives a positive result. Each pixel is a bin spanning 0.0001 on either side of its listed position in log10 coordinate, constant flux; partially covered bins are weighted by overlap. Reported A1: 0.31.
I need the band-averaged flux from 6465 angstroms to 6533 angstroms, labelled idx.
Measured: 3.56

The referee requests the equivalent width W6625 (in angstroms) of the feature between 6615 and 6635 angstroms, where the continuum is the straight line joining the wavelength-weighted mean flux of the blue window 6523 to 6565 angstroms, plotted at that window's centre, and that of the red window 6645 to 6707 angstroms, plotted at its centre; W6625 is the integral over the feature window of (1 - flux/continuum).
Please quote 1.2 angstroms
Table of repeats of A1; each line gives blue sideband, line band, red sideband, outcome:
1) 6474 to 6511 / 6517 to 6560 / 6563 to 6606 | -0.8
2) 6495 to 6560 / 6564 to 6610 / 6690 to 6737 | -1.6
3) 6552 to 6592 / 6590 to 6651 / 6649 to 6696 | 1.2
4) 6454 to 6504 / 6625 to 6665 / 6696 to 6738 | 0.7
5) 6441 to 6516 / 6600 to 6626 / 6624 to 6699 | -0.6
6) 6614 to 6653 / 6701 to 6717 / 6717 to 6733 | 0.0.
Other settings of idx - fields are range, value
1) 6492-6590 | 3.61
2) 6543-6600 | 3.61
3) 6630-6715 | 3.55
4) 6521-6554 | 3.72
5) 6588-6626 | 3.59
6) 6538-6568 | 3.54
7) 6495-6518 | 3.53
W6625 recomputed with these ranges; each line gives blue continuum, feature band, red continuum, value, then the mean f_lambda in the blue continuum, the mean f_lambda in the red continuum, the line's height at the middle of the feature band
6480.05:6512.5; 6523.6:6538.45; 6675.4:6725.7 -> -0.7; 3.42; 3.59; 3.44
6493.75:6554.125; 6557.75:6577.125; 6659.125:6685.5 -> 1.3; 3.63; 3.68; 3.65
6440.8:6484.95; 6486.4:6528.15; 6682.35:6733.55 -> 1.1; 3.63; 3.49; 3.61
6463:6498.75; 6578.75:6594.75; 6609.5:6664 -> -1.0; 3.5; 3.47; 3.48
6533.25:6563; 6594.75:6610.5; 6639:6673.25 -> -1.1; 3.57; 3.41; 3.49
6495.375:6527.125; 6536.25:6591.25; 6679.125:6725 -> -1.2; 3.6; 3.51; 3.57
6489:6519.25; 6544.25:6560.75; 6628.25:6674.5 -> -0.5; 3.46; 3.45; 3.46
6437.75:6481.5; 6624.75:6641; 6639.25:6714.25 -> 0.5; 3.63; 3.56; 3.57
